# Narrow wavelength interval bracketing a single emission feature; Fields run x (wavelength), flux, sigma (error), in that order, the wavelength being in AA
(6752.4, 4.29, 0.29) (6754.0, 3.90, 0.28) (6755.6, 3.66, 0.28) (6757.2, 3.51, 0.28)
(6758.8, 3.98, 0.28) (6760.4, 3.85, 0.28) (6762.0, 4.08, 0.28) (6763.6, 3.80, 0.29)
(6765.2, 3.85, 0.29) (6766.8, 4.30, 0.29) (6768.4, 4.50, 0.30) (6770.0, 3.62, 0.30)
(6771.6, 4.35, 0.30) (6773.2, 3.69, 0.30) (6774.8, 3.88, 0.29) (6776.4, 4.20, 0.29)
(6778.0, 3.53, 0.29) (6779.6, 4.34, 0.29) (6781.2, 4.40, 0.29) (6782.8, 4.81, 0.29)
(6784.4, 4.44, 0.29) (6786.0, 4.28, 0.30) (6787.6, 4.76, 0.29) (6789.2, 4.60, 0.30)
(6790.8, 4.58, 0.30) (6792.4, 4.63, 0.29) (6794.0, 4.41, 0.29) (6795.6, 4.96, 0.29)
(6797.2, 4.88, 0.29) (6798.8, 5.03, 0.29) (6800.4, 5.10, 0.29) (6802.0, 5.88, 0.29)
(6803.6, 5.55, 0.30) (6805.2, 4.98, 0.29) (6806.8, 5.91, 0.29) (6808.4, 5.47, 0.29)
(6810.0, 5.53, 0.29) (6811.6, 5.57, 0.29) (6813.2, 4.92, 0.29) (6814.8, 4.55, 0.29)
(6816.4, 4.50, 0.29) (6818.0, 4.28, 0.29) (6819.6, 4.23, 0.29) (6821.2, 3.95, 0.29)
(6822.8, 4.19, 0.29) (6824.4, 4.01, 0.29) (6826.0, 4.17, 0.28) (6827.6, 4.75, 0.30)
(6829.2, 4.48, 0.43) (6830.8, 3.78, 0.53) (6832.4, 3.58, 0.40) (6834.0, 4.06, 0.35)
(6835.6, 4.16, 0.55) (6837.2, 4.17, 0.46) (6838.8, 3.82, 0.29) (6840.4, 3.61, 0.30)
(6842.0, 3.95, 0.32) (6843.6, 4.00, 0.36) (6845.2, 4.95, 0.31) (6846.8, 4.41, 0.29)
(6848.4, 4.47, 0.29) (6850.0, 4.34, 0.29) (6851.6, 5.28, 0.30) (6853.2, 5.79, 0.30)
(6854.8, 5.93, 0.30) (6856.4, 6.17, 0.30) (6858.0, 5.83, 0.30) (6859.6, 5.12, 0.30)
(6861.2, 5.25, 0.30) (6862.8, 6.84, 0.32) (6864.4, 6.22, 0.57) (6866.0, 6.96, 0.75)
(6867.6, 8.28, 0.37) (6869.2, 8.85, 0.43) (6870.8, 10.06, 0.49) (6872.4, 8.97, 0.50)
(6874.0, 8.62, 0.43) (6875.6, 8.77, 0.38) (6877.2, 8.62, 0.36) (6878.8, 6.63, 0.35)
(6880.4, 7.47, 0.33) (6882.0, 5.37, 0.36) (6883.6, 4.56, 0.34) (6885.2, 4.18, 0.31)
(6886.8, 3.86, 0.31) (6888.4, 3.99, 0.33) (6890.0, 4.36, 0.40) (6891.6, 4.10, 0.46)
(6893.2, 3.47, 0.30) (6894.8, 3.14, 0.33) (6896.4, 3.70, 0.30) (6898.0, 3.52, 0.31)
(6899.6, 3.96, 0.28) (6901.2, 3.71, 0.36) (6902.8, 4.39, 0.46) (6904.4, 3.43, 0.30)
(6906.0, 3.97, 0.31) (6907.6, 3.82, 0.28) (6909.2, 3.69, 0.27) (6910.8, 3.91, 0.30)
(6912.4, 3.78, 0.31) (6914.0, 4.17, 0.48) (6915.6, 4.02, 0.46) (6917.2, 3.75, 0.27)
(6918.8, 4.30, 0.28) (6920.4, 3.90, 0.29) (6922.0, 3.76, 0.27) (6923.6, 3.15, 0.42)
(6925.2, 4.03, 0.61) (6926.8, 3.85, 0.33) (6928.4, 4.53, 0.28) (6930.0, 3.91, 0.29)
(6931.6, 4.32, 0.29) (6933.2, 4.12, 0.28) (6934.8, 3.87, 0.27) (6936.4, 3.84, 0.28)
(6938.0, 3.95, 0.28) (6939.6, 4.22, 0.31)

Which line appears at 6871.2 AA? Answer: [O III] 5007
